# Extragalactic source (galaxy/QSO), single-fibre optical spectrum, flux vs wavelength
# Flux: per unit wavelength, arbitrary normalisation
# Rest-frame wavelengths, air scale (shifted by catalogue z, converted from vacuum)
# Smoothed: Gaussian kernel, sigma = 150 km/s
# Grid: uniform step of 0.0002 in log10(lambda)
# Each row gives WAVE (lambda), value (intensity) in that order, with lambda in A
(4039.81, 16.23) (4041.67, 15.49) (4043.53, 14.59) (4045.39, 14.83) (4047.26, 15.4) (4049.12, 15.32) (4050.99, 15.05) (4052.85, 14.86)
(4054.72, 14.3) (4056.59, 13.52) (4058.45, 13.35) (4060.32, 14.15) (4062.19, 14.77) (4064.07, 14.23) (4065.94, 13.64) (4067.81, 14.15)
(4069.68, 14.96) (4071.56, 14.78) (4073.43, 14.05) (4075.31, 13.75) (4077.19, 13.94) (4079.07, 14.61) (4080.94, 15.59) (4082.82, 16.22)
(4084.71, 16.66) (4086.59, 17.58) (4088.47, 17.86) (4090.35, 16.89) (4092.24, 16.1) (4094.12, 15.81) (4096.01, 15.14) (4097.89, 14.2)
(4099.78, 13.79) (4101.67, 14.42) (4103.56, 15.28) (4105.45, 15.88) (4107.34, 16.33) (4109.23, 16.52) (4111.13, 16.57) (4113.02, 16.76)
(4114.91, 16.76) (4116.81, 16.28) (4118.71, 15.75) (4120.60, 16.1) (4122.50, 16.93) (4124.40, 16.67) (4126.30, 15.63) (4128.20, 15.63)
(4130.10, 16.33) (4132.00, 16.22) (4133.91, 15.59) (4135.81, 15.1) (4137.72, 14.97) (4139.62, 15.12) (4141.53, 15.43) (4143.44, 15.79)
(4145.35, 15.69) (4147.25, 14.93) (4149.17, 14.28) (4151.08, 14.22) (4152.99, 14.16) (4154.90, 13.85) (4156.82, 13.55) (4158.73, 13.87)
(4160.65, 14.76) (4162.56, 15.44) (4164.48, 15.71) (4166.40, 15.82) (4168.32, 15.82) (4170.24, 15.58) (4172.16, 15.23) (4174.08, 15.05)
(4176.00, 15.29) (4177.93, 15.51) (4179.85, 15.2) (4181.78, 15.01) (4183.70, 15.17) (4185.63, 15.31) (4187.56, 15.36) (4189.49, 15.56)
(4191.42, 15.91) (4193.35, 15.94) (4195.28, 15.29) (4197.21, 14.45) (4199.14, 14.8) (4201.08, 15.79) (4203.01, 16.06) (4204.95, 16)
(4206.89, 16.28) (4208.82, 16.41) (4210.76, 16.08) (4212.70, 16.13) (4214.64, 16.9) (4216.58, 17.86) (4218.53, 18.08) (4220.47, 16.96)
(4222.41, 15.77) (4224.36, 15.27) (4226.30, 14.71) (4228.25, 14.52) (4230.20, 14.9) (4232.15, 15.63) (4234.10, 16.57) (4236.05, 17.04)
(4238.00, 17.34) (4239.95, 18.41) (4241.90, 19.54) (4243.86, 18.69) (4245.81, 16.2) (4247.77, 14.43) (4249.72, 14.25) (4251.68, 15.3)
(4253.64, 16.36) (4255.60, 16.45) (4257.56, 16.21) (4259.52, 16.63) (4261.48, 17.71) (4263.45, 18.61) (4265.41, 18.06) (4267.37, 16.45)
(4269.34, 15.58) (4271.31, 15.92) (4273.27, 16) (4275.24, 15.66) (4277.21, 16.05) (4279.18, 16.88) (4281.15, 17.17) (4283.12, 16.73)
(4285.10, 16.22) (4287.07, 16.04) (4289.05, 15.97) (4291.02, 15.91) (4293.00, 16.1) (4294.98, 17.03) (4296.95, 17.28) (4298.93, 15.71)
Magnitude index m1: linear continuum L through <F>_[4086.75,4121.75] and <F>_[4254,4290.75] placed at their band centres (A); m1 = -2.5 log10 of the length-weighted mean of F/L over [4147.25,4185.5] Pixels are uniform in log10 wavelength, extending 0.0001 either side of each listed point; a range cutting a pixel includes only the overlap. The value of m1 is 0.09 mag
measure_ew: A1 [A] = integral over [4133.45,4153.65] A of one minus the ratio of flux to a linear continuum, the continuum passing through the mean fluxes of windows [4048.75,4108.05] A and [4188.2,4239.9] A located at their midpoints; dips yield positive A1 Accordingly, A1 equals 0.6 A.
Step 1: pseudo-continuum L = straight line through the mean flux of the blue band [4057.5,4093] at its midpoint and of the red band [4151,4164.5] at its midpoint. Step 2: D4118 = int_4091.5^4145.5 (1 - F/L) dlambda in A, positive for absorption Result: -3.8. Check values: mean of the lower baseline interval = 15.1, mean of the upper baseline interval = 14.4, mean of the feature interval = 15.8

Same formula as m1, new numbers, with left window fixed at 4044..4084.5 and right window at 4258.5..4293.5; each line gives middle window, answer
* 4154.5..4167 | 0.05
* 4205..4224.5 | -0.04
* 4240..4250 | -0.05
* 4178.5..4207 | 0.02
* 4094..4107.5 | -0.01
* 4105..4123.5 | -0.09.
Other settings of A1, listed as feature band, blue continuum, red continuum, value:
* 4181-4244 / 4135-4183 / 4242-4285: -1.5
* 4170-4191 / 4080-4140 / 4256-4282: 1.3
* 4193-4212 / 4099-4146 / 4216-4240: 0.5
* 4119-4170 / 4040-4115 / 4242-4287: 1.2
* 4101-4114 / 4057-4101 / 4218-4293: -0.6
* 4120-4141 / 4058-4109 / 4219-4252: -0.5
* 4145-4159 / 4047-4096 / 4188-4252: 1.2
